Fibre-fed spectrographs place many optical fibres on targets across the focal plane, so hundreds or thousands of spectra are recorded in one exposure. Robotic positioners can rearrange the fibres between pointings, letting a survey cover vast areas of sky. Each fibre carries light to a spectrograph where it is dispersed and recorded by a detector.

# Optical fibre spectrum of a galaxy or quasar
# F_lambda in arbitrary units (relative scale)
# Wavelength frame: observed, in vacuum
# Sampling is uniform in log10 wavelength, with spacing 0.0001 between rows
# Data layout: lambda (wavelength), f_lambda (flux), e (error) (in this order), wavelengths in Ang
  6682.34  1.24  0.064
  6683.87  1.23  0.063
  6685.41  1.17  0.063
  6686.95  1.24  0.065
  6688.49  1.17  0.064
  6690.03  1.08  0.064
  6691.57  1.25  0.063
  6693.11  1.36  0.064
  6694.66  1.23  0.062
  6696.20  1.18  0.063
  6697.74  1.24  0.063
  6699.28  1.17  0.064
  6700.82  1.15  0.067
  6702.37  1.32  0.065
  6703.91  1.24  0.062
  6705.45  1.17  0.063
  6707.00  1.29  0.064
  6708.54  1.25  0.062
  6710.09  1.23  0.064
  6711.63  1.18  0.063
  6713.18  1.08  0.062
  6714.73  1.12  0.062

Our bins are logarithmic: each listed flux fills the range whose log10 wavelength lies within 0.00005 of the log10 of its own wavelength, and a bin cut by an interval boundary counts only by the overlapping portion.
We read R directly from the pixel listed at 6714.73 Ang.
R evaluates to 1.12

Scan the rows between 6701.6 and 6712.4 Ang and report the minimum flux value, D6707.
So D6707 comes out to 1.17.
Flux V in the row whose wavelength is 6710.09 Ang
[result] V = 1.23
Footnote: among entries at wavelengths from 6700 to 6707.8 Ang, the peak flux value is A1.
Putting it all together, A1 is 1.32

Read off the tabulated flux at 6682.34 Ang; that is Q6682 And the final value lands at 1.24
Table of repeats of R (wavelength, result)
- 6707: 1.29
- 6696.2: 1.18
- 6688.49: 1.17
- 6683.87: 1.23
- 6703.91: 1.24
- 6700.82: 1.15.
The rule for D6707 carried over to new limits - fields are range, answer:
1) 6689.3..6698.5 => 1.08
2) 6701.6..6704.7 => 1.24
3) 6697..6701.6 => 1.15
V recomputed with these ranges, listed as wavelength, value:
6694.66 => 1.23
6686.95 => 1.24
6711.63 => 1.18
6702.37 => 1.32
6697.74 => 1.24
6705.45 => 1.17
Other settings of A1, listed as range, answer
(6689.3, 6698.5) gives 1.36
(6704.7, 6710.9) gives 1.29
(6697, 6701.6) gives 1.24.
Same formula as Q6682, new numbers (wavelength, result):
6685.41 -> 1.17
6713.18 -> 1.08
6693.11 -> 1.36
